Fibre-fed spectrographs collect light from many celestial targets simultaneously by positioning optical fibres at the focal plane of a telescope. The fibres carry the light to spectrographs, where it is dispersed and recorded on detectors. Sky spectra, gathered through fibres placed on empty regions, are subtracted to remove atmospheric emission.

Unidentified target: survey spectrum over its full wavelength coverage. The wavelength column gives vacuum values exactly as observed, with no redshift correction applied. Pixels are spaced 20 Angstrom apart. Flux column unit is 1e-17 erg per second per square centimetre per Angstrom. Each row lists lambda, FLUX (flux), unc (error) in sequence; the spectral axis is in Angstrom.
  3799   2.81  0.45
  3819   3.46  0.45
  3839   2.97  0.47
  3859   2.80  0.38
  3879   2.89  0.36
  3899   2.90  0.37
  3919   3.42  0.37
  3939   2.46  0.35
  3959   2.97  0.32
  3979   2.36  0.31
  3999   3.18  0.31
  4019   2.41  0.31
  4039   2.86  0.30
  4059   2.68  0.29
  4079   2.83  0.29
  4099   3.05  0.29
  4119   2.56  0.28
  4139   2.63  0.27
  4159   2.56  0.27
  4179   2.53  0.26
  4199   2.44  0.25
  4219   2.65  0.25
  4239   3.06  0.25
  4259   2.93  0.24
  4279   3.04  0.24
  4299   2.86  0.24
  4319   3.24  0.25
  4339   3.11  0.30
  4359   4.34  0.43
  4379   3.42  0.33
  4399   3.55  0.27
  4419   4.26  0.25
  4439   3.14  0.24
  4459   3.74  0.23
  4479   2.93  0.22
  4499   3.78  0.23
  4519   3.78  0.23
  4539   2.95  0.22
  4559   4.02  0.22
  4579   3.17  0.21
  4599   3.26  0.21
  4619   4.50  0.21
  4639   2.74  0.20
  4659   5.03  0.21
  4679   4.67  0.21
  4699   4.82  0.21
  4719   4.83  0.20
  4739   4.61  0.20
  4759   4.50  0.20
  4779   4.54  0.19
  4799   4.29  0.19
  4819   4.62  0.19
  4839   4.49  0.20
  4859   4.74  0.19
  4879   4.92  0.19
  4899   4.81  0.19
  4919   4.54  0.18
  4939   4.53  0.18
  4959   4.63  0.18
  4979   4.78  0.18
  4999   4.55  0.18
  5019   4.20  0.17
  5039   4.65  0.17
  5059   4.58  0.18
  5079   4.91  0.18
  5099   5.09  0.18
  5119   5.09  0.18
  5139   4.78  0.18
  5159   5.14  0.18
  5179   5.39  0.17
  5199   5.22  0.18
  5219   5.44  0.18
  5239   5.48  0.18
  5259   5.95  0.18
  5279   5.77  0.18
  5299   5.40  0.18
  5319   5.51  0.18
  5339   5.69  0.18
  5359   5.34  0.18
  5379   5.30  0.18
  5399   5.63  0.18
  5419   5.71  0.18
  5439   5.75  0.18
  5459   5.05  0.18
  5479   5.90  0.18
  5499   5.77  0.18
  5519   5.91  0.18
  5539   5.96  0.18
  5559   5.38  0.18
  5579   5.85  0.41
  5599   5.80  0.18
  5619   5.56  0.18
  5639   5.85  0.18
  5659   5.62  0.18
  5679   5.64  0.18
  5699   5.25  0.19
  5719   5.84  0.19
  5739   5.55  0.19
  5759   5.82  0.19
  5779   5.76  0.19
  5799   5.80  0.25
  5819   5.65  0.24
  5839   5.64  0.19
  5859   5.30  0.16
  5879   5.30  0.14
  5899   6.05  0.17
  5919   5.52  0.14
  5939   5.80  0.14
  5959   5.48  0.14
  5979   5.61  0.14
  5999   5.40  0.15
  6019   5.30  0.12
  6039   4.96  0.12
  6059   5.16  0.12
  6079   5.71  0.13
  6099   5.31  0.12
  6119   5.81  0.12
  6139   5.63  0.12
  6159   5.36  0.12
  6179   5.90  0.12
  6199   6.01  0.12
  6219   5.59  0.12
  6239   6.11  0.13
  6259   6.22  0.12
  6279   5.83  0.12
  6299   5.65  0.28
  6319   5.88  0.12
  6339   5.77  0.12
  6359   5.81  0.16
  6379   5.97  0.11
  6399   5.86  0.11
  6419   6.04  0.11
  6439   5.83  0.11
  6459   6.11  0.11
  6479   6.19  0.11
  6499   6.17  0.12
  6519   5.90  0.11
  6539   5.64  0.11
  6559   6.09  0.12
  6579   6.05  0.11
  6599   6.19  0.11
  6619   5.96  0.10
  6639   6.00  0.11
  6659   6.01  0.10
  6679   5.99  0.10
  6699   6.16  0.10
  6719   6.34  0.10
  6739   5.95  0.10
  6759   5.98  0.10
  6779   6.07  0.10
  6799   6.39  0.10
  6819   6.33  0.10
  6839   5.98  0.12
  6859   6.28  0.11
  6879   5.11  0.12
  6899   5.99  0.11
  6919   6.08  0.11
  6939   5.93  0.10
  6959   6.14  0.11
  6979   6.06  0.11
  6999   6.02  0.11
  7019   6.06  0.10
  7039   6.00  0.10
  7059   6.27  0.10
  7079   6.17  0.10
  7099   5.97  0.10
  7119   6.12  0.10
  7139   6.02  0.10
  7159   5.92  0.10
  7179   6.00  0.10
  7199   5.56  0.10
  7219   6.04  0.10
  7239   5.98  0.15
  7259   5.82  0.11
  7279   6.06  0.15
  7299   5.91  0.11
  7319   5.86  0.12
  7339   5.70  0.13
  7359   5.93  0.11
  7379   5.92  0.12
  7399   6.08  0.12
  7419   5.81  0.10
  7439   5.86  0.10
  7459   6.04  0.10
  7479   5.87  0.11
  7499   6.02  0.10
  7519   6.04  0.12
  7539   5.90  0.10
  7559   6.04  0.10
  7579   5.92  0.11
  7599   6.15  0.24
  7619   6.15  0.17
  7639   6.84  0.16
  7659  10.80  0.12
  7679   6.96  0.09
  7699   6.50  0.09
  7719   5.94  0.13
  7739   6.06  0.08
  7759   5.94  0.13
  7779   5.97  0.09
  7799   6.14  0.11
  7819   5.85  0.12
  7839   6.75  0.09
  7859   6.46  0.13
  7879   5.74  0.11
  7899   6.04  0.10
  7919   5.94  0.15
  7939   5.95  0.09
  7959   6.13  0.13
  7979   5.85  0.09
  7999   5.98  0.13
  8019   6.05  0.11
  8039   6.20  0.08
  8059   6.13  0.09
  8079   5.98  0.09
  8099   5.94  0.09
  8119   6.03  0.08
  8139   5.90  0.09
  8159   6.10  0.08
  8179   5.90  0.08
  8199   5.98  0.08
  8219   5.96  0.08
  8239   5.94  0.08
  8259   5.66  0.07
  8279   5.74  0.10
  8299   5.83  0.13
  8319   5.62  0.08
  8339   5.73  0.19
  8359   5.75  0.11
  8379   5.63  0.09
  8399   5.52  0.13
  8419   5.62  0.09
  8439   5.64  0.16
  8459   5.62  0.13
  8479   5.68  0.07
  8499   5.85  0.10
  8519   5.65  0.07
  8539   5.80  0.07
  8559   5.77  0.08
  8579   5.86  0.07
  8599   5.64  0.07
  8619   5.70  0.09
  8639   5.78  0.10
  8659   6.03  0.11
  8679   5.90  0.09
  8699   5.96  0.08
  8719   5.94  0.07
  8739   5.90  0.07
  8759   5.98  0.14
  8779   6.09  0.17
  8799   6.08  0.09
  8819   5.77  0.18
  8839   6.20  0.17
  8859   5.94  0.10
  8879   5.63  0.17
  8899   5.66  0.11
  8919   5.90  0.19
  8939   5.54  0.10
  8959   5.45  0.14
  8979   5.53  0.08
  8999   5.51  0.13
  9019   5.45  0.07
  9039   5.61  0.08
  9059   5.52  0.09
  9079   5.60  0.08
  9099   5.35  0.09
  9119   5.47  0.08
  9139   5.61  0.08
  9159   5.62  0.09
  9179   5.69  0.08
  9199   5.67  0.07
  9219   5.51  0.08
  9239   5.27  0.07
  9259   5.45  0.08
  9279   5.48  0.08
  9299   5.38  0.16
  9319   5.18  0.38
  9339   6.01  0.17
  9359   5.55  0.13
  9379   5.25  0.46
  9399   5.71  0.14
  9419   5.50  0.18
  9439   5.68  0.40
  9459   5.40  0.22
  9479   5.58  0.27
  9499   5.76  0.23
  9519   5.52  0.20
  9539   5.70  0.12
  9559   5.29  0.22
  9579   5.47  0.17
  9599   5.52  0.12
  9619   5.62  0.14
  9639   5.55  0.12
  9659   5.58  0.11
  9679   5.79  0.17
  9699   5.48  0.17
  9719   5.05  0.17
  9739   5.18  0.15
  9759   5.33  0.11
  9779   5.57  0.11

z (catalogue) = 0.167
